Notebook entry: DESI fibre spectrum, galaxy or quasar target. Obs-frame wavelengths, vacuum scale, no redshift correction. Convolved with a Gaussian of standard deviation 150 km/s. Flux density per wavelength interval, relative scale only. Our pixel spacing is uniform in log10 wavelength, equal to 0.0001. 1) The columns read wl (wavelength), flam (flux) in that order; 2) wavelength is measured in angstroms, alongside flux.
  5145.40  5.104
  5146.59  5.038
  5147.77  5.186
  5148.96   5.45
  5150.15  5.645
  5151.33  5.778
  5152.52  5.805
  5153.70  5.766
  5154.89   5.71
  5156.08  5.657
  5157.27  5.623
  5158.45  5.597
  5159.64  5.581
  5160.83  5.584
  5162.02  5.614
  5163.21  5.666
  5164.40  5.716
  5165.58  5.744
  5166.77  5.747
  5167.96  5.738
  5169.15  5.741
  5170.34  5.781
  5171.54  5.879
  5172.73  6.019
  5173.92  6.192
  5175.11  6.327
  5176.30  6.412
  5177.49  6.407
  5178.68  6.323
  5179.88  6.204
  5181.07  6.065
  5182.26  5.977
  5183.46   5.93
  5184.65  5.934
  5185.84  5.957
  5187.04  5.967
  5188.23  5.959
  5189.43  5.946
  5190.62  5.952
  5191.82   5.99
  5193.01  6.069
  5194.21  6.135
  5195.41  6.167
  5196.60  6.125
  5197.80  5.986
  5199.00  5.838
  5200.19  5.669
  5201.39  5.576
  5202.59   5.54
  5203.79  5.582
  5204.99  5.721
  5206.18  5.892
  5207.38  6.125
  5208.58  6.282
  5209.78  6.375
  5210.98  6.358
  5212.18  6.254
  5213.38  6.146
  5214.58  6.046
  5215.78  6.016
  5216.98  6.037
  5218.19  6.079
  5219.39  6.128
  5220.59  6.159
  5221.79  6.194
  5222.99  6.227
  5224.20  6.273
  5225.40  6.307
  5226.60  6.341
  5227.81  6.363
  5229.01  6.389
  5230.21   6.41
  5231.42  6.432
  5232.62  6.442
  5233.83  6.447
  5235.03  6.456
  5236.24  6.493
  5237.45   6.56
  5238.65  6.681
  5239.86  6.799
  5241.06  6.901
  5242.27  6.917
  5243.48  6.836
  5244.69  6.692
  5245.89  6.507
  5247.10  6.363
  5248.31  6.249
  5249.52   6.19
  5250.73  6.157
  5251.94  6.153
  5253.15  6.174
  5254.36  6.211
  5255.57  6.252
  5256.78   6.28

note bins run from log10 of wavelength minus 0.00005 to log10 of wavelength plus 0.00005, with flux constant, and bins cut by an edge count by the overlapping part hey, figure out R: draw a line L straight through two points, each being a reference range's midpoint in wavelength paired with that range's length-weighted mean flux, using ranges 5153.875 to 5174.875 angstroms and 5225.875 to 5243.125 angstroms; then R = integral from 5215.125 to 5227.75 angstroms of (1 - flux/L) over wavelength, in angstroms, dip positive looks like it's 0.4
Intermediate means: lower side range 5.75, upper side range 6.55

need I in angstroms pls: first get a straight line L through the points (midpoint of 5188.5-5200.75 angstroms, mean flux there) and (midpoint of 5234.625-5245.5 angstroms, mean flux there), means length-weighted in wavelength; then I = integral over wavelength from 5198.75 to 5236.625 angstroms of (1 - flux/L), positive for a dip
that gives 1.24 angstroms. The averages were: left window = 5.99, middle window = 6.15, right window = 6.7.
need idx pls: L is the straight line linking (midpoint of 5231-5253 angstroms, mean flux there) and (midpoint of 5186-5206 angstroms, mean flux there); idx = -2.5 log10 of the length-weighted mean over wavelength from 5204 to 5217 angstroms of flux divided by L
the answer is 0.00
